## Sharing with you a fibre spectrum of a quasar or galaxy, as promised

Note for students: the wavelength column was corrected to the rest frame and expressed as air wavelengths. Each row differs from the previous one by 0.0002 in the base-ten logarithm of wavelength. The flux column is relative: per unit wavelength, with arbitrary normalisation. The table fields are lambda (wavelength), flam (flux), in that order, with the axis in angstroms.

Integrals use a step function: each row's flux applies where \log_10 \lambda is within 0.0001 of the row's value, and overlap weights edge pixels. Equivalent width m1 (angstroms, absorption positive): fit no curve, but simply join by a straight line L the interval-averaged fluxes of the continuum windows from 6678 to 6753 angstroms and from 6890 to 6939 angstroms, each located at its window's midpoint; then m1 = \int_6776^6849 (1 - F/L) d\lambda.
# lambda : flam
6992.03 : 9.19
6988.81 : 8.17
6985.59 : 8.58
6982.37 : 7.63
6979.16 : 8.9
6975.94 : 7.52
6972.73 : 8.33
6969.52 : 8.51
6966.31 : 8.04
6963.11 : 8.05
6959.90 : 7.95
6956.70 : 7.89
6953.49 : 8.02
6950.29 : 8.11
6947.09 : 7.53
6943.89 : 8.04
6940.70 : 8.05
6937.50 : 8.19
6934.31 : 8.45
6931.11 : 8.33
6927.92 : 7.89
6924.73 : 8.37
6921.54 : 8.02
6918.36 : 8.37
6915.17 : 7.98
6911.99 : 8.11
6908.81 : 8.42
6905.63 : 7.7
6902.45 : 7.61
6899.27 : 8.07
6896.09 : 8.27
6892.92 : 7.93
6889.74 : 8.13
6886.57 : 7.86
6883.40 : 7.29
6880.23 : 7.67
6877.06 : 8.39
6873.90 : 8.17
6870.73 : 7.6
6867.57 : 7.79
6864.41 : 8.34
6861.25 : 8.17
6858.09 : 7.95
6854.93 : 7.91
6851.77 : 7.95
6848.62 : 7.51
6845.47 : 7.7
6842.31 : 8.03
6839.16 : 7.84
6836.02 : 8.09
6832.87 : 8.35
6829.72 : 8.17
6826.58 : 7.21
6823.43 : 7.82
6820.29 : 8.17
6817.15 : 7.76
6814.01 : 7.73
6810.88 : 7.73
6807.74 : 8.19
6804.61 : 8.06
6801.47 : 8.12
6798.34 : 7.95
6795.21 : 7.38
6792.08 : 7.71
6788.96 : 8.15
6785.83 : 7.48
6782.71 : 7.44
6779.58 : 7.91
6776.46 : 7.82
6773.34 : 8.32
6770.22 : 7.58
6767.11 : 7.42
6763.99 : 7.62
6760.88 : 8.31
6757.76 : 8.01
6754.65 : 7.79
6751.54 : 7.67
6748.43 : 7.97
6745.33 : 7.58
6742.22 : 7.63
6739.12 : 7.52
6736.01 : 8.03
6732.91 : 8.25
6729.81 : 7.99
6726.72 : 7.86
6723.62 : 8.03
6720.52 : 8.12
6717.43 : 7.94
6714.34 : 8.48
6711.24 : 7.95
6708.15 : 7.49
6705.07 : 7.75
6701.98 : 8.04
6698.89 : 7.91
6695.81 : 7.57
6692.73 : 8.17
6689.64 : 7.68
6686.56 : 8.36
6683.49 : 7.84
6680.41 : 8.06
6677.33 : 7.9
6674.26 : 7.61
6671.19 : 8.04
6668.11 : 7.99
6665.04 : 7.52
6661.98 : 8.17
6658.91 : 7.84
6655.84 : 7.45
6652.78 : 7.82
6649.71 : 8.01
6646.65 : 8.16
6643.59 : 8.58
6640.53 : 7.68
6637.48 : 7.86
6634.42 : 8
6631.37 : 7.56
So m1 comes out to 1.4 angstroms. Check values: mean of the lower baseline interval 7.91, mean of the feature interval 7.85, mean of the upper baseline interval 8.11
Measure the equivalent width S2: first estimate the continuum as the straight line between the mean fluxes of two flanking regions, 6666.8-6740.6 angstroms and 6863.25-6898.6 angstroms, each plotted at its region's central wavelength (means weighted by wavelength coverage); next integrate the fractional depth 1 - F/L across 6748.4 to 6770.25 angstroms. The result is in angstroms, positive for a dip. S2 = 0.40 angstroms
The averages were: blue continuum 7.94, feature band 7.8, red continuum 7.95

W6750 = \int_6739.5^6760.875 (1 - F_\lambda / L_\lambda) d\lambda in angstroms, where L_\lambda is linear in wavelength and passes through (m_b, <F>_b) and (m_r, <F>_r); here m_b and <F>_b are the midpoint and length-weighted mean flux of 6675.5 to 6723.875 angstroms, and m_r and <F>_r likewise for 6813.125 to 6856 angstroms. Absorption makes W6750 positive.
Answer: 0.3 angstroms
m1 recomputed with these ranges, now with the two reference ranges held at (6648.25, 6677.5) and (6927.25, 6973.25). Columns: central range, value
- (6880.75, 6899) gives 0.3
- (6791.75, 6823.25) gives 0.3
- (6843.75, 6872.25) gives 0.4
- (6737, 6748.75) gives 0.4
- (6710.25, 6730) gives -0.4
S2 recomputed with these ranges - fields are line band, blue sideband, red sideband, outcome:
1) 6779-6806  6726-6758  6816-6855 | 0.2 angstroms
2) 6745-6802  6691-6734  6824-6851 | 0.8 angstroms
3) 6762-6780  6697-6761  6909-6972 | 0.4 angstroms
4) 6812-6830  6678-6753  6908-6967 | 0.5 angstroms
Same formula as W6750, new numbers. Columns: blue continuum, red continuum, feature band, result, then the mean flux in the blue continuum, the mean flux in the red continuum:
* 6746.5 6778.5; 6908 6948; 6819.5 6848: 0.2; 7.85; 8.14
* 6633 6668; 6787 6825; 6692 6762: 0.0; 7.92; 7.89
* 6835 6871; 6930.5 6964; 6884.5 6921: -0.2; 7.92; 8.05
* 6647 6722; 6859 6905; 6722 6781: 0.5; 7.91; 7.94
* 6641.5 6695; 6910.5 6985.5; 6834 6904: 1.2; 7.94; 8.11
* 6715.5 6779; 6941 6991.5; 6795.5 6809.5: -0.1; 7.88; 8.11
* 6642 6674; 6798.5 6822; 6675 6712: 0.3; 7.94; 7.96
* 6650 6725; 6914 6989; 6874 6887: 0.4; 7.91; 8.12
